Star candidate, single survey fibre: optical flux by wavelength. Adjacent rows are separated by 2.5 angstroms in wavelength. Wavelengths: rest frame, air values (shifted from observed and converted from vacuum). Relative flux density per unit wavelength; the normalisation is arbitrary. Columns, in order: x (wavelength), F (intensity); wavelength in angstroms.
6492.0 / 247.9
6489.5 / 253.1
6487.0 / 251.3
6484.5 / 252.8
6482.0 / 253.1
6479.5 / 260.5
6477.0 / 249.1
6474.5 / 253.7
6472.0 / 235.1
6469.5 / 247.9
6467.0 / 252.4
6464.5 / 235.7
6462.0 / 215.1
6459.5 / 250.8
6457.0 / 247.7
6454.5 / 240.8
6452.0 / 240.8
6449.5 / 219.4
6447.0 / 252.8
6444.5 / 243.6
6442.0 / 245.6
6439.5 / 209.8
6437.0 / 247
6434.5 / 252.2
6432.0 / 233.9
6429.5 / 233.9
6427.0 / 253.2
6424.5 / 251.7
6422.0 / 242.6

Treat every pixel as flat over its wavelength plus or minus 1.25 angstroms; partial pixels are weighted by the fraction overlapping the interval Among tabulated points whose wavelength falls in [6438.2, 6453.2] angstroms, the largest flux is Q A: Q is 252.8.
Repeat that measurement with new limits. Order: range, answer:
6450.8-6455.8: 240.8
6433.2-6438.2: 252.2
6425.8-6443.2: 253.2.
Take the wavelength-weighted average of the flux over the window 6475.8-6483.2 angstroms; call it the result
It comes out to 254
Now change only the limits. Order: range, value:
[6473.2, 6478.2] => 251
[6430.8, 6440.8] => 236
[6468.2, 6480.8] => 249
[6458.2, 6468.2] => 238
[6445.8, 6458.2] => 240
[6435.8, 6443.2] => 234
